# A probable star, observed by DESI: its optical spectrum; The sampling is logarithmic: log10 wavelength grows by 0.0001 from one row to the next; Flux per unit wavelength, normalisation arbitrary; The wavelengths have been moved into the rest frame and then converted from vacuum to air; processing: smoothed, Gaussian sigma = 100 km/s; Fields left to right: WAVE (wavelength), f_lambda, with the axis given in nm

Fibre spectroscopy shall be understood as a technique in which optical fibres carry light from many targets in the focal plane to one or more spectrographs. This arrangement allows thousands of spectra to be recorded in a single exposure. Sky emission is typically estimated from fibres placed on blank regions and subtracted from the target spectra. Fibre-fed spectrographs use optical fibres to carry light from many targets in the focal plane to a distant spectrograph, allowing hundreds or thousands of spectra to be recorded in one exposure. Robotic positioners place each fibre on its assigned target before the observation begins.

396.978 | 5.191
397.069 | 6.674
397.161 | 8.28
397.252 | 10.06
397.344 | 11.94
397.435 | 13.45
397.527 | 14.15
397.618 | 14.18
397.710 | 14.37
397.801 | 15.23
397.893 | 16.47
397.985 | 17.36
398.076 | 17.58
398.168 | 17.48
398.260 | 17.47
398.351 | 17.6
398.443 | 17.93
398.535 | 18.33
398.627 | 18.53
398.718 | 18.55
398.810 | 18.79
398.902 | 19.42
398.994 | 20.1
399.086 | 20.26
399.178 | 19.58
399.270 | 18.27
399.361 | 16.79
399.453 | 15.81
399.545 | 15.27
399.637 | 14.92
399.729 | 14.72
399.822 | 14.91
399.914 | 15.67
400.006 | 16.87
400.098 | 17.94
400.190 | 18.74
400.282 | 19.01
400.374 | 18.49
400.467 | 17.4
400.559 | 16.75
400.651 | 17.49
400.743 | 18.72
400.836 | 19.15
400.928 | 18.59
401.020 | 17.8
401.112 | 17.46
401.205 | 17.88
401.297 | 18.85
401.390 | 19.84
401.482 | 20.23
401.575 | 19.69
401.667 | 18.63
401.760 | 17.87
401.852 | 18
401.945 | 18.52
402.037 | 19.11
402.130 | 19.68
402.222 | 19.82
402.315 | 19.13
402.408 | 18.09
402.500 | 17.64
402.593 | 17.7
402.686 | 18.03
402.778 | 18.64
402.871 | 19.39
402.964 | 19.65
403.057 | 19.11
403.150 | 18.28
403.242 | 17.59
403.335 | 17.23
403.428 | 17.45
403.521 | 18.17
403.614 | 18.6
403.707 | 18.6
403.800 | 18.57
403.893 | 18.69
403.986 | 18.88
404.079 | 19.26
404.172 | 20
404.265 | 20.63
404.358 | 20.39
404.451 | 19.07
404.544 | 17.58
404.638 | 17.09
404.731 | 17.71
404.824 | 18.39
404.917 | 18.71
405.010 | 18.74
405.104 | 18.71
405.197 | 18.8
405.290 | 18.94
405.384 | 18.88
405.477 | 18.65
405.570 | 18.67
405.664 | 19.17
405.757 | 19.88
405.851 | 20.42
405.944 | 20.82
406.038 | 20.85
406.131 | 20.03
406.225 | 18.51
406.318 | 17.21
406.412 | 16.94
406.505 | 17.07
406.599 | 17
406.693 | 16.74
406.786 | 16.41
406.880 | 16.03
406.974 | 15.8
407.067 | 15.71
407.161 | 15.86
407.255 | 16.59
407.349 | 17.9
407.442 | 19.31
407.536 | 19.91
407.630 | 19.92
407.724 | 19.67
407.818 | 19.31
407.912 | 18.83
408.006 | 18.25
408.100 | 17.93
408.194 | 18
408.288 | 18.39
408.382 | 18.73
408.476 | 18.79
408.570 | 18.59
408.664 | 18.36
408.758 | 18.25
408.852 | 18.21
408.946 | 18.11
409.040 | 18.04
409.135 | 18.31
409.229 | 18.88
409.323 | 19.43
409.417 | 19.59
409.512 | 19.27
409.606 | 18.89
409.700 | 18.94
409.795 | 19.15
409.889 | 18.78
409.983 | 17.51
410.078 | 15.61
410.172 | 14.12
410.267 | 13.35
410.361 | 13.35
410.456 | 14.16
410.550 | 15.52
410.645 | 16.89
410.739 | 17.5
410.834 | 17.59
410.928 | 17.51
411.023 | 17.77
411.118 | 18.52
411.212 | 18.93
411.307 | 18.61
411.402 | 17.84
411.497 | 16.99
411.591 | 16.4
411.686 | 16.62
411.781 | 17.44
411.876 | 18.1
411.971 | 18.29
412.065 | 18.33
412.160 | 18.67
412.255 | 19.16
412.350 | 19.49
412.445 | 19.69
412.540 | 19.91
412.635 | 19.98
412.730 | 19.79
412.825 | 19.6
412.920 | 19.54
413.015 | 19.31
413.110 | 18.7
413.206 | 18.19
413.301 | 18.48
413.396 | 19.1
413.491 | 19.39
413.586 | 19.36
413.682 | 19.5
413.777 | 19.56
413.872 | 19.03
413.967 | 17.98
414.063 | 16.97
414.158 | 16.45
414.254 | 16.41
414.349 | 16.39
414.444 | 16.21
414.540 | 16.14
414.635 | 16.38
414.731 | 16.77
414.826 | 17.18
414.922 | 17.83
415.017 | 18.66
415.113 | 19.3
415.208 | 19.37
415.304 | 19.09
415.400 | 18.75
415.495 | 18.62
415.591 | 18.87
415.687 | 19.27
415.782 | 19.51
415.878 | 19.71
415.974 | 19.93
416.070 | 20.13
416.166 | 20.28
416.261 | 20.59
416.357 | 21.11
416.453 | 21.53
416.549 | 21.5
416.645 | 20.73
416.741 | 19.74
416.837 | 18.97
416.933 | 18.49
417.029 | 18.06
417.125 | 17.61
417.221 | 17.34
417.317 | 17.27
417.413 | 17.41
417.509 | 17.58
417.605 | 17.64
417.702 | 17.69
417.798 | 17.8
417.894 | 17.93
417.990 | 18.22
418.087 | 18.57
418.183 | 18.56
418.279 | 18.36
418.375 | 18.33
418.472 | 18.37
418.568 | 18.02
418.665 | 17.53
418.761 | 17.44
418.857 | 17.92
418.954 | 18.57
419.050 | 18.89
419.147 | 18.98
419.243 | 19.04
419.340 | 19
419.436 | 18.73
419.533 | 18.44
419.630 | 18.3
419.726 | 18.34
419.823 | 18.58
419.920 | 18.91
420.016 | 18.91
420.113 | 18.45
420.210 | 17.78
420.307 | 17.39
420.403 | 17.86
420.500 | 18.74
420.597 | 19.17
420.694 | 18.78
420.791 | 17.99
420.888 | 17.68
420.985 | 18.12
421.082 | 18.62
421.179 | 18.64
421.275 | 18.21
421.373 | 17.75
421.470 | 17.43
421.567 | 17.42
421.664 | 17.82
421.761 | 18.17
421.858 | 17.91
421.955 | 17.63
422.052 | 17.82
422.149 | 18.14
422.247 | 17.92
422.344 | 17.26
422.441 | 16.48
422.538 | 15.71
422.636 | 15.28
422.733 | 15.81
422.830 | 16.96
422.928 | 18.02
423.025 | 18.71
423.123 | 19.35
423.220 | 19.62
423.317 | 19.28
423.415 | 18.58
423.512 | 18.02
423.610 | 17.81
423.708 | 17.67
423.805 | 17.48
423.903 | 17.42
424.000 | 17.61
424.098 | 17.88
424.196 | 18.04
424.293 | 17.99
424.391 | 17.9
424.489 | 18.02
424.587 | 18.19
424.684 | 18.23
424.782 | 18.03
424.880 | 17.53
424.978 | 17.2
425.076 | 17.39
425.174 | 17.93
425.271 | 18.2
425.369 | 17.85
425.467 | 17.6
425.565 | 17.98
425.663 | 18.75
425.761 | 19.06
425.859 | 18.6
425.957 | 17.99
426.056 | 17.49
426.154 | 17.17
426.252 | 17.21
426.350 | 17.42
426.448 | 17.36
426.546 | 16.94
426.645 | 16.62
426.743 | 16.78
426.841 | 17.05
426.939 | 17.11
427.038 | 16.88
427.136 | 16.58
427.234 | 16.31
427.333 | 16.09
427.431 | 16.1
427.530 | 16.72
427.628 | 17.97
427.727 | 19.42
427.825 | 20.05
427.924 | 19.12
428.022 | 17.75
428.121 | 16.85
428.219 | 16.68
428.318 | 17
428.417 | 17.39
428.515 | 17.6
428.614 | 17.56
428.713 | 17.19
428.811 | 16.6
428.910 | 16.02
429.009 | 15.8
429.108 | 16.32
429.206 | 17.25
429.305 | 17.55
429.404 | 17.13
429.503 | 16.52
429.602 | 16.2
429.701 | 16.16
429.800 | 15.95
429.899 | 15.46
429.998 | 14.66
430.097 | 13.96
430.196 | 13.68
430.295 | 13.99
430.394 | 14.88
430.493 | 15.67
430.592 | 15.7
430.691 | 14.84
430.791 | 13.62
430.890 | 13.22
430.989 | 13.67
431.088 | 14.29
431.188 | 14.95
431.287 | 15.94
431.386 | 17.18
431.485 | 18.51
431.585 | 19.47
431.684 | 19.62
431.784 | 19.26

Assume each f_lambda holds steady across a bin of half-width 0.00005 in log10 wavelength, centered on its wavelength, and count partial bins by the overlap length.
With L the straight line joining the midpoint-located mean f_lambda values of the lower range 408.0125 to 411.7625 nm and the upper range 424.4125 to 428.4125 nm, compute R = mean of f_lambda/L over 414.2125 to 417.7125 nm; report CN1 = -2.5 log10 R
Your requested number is -0.06 mag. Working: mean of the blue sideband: 17.6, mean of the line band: 18.6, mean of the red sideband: 17.6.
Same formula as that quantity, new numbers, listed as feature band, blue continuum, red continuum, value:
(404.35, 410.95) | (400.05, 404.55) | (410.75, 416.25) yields 0.03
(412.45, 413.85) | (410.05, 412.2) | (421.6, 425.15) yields -0.14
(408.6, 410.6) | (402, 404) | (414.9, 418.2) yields 0.08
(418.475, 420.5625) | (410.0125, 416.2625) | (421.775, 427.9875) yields -0.03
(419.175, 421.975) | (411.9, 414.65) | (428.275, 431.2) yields -0.06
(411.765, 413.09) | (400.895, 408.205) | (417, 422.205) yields -0.05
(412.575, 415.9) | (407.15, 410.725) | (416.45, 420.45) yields -0.02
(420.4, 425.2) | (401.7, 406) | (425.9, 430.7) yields -0.04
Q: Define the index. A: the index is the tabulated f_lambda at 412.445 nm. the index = 19.69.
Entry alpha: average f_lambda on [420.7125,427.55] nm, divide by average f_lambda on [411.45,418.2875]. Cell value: 0.95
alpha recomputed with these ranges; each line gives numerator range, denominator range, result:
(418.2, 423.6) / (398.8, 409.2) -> 0.99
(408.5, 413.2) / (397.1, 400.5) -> 1.09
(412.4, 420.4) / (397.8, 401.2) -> 1.05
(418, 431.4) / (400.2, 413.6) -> 0.95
